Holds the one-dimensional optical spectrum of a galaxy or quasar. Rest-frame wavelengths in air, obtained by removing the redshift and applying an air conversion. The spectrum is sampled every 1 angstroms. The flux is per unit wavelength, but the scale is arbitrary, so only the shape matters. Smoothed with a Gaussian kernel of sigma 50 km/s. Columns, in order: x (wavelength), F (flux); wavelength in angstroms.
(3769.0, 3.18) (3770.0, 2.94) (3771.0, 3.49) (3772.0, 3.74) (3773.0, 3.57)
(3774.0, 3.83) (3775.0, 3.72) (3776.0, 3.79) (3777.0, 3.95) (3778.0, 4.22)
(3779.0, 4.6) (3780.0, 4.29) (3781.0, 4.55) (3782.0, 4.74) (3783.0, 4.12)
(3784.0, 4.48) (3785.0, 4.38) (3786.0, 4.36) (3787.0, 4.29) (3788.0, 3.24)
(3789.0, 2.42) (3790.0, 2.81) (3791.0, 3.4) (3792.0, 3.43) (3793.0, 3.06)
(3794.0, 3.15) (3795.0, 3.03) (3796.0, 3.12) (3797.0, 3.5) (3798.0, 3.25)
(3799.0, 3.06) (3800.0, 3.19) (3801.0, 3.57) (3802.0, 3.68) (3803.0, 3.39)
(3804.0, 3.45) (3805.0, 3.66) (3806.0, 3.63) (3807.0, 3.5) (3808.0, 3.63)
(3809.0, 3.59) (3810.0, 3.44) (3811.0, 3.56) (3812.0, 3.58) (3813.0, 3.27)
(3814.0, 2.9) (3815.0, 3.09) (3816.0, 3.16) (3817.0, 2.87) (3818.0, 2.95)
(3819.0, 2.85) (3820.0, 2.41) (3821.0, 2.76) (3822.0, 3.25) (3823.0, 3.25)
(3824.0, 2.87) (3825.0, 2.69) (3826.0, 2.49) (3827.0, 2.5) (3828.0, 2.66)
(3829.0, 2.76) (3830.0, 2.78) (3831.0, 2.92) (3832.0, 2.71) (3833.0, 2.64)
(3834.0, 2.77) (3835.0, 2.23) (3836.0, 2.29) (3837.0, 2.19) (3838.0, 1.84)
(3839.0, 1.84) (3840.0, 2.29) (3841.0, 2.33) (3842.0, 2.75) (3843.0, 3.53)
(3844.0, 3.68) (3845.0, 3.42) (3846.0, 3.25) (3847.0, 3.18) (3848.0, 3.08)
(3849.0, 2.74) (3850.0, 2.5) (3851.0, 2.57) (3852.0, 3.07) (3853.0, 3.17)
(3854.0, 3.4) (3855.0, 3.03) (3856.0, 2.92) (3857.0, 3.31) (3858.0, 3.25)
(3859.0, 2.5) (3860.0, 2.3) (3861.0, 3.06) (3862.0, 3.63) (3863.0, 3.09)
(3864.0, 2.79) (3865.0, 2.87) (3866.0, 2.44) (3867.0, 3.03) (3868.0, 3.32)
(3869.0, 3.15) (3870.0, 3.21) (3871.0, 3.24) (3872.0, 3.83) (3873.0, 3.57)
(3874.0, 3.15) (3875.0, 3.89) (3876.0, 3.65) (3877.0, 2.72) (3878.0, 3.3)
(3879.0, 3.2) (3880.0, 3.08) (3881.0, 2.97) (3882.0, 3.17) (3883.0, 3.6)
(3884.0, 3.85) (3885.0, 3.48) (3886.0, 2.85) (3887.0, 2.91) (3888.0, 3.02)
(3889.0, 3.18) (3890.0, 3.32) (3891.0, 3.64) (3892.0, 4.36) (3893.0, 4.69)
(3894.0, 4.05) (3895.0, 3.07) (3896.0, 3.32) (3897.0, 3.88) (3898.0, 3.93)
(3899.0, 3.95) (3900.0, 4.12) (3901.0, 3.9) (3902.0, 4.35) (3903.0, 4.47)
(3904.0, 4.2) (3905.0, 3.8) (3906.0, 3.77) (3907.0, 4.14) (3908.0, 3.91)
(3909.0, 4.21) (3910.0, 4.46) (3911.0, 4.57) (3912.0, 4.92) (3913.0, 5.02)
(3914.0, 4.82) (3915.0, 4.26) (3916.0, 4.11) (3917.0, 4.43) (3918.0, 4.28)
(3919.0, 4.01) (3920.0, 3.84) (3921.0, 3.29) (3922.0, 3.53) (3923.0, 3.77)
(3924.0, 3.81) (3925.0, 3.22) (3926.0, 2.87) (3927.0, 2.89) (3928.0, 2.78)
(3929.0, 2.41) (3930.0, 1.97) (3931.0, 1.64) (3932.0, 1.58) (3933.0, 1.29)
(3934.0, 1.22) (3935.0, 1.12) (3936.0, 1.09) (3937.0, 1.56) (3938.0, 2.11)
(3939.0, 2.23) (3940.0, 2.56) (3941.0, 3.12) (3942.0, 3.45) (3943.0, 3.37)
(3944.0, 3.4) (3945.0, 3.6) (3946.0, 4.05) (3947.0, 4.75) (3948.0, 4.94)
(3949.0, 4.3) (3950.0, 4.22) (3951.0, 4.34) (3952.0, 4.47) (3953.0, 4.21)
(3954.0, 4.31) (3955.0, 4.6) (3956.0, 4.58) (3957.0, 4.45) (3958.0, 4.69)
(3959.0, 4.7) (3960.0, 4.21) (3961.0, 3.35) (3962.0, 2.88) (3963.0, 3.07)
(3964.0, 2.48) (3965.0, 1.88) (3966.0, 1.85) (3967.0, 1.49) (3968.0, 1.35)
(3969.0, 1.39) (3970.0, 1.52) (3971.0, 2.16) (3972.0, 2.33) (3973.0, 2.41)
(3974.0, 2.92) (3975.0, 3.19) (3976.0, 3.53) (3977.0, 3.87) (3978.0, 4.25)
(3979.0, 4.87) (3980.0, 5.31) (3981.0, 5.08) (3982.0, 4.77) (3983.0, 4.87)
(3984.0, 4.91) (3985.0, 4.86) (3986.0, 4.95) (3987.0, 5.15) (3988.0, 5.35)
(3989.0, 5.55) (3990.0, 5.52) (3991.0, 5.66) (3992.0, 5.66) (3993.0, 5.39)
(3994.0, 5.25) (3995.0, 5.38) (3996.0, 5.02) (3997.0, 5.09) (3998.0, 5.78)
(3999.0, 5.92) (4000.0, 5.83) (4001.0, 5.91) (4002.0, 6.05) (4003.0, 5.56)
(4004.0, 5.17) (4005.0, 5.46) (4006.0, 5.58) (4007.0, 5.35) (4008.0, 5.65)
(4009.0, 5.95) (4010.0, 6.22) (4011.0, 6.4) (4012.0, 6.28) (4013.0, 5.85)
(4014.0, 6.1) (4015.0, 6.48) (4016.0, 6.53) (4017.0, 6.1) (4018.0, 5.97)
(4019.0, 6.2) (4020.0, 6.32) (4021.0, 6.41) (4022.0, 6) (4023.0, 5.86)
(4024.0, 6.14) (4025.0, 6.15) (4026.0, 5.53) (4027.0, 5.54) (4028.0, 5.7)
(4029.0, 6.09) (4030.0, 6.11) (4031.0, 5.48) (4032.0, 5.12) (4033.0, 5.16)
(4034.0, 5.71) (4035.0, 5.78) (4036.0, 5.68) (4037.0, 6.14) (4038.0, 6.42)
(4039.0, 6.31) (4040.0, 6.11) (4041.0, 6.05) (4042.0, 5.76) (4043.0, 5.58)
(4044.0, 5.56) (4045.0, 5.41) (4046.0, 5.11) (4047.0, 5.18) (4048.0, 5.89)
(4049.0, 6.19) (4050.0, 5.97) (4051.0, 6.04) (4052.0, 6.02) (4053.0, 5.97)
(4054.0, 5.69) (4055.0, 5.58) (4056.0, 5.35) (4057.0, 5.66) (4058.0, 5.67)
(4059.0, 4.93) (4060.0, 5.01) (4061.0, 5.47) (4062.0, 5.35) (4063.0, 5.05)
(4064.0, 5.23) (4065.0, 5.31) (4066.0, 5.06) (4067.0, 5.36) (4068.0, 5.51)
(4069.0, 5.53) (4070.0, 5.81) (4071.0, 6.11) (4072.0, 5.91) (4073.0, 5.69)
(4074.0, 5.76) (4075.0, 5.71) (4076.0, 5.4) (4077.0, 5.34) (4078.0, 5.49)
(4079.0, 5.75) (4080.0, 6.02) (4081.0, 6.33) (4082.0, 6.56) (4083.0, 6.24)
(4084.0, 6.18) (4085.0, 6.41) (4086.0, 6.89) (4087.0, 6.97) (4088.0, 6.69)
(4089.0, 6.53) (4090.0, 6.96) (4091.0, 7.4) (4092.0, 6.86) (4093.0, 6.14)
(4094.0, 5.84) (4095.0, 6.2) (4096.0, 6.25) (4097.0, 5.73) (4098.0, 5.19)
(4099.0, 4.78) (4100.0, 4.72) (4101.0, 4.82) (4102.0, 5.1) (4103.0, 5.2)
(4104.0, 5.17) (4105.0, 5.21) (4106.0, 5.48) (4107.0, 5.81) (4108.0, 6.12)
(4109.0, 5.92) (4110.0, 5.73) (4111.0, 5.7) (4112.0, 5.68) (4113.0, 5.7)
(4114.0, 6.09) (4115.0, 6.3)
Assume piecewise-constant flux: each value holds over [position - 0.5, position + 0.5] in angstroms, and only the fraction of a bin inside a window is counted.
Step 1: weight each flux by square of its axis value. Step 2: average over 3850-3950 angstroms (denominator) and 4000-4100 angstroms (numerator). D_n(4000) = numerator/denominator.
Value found 1.9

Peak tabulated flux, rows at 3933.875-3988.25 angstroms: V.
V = 5.35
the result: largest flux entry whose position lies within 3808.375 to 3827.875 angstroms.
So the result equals 3.59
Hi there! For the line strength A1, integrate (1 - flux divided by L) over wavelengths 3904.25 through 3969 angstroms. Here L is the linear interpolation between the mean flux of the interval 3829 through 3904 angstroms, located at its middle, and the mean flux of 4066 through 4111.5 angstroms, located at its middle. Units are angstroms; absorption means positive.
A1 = 9.8 angstroms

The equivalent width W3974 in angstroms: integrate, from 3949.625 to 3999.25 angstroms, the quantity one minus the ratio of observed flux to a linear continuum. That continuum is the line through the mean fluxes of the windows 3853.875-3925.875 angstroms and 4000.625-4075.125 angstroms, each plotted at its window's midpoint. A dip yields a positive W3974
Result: 7.8 angstroms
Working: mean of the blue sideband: 3.6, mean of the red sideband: 5.76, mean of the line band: 4.09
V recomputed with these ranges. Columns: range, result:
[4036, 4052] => 6.42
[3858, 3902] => 4.69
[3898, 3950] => 5.02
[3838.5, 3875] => 3.89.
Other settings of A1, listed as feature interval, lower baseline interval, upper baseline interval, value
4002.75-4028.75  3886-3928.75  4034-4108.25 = -4.1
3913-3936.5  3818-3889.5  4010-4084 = 5.6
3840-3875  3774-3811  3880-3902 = 5.3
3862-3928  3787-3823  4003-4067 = 9.1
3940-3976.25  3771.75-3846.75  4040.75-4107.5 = 9.9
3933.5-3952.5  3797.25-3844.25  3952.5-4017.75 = 4.7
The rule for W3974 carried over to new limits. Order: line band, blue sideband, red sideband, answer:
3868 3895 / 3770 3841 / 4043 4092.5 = 4.0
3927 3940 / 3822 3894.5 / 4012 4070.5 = 7.3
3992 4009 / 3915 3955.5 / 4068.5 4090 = -3.8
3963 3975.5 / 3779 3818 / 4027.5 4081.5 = 7.1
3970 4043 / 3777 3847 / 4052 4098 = -2.4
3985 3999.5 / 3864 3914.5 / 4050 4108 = -1.8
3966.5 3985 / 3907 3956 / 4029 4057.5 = 4.3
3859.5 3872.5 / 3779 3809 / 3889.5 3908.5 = 2.6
